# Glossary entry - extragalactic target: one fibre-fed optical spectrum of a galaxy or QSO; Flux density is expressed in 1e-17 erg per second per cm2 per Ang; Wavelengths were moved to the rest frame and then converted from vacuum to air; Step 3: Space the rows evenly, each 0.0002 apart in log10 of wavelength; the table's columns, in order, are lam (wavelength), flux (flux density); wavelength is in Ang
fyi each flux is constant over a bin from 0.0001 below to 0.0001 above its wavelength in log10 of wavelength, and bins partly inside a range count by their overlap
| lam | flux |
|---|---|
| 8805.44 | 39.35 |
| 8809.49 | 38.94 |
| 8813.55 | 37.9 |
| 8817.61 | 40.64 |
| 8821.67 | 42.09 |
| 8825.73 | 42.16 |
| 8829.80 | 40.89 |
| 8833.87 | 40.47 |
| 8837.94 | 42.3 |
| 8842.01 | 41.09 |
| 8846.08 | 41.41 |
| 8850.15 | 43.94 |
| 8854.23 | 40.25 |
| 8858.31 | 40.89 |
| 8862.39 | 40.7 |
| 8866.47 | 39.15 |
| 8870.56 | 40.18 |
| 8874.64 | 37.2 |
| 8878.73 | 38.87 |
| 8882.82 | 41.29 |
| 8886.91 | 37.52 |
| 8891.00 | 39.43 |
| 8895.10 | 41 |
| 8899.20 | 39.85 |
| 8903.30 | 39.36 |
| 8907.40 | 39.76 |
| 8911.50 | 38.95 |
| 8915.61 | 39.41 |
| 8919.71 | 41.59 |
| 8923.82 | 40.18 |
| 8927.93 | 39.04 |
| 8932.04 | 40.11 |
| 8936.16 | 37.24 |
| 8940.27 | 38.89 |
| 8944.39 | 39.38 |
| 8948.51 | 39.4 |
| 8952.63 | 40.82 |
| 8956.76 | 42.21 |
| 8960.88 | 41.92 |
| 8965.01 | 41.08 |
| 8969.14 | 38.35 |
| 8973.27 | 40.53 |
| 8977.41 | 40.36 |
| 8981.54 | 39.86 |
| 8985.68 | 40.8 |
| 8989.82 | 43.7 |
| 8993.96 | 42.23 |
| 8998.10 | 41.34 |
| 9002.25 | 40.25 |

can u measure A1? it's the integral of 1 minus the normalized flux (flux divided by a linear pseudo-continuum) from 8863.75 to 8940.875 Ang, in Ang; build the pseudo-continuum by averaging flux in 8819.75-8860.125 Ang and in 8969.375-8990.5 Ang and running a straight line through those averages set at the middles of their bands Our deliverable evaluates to 3.2 Ang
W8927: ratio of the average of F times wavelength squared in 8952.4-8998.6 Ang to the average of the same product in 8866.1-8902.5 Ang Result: 1.06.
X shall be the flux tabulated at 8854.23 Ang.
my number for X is 40.25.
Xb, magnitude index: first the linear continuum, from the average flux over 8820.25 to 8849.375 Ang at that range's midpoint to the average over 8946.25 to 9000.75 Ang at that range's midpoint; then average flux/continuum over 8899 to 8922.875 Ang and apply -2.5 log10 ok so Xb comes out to 0.037 mag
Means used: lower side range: 41.6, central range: 39.8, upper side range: 41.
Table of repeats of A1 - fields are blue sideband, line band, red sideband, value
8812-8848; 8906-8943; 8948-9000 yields 1.41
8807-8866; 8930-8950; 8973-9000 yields 1.07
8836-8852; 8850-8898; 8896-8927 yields 1.50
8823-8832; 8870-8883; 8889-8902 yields 0.46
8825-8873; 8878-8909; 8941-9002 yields 0.98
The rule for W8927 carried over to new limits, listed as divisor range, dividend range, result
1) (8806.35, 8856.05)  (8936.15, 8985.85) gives 1.01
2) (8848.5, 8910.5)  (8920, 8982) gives 1.02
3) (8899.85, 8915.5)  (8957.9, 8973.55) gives 1.04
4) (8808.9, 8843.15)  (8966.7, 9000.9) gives 1.04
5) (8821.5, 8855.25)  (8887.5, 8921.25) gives 0.97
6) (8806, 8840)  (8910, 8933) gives 1.00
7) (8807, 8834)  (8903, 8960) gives 1.01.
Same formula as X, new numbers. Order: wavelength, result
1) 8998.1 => 41.34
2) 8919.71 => 41.59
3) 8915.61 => 39.41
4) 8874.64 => 37.2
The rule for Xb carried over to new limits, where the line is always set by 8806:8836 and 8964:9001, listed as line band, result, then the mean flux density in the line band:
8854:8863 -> 0.00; 40.7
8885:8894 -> 0.05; 38.8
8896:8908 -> 0.02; 39.8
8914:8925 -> 0.01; 40.5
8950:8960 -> -0.02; 41.4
